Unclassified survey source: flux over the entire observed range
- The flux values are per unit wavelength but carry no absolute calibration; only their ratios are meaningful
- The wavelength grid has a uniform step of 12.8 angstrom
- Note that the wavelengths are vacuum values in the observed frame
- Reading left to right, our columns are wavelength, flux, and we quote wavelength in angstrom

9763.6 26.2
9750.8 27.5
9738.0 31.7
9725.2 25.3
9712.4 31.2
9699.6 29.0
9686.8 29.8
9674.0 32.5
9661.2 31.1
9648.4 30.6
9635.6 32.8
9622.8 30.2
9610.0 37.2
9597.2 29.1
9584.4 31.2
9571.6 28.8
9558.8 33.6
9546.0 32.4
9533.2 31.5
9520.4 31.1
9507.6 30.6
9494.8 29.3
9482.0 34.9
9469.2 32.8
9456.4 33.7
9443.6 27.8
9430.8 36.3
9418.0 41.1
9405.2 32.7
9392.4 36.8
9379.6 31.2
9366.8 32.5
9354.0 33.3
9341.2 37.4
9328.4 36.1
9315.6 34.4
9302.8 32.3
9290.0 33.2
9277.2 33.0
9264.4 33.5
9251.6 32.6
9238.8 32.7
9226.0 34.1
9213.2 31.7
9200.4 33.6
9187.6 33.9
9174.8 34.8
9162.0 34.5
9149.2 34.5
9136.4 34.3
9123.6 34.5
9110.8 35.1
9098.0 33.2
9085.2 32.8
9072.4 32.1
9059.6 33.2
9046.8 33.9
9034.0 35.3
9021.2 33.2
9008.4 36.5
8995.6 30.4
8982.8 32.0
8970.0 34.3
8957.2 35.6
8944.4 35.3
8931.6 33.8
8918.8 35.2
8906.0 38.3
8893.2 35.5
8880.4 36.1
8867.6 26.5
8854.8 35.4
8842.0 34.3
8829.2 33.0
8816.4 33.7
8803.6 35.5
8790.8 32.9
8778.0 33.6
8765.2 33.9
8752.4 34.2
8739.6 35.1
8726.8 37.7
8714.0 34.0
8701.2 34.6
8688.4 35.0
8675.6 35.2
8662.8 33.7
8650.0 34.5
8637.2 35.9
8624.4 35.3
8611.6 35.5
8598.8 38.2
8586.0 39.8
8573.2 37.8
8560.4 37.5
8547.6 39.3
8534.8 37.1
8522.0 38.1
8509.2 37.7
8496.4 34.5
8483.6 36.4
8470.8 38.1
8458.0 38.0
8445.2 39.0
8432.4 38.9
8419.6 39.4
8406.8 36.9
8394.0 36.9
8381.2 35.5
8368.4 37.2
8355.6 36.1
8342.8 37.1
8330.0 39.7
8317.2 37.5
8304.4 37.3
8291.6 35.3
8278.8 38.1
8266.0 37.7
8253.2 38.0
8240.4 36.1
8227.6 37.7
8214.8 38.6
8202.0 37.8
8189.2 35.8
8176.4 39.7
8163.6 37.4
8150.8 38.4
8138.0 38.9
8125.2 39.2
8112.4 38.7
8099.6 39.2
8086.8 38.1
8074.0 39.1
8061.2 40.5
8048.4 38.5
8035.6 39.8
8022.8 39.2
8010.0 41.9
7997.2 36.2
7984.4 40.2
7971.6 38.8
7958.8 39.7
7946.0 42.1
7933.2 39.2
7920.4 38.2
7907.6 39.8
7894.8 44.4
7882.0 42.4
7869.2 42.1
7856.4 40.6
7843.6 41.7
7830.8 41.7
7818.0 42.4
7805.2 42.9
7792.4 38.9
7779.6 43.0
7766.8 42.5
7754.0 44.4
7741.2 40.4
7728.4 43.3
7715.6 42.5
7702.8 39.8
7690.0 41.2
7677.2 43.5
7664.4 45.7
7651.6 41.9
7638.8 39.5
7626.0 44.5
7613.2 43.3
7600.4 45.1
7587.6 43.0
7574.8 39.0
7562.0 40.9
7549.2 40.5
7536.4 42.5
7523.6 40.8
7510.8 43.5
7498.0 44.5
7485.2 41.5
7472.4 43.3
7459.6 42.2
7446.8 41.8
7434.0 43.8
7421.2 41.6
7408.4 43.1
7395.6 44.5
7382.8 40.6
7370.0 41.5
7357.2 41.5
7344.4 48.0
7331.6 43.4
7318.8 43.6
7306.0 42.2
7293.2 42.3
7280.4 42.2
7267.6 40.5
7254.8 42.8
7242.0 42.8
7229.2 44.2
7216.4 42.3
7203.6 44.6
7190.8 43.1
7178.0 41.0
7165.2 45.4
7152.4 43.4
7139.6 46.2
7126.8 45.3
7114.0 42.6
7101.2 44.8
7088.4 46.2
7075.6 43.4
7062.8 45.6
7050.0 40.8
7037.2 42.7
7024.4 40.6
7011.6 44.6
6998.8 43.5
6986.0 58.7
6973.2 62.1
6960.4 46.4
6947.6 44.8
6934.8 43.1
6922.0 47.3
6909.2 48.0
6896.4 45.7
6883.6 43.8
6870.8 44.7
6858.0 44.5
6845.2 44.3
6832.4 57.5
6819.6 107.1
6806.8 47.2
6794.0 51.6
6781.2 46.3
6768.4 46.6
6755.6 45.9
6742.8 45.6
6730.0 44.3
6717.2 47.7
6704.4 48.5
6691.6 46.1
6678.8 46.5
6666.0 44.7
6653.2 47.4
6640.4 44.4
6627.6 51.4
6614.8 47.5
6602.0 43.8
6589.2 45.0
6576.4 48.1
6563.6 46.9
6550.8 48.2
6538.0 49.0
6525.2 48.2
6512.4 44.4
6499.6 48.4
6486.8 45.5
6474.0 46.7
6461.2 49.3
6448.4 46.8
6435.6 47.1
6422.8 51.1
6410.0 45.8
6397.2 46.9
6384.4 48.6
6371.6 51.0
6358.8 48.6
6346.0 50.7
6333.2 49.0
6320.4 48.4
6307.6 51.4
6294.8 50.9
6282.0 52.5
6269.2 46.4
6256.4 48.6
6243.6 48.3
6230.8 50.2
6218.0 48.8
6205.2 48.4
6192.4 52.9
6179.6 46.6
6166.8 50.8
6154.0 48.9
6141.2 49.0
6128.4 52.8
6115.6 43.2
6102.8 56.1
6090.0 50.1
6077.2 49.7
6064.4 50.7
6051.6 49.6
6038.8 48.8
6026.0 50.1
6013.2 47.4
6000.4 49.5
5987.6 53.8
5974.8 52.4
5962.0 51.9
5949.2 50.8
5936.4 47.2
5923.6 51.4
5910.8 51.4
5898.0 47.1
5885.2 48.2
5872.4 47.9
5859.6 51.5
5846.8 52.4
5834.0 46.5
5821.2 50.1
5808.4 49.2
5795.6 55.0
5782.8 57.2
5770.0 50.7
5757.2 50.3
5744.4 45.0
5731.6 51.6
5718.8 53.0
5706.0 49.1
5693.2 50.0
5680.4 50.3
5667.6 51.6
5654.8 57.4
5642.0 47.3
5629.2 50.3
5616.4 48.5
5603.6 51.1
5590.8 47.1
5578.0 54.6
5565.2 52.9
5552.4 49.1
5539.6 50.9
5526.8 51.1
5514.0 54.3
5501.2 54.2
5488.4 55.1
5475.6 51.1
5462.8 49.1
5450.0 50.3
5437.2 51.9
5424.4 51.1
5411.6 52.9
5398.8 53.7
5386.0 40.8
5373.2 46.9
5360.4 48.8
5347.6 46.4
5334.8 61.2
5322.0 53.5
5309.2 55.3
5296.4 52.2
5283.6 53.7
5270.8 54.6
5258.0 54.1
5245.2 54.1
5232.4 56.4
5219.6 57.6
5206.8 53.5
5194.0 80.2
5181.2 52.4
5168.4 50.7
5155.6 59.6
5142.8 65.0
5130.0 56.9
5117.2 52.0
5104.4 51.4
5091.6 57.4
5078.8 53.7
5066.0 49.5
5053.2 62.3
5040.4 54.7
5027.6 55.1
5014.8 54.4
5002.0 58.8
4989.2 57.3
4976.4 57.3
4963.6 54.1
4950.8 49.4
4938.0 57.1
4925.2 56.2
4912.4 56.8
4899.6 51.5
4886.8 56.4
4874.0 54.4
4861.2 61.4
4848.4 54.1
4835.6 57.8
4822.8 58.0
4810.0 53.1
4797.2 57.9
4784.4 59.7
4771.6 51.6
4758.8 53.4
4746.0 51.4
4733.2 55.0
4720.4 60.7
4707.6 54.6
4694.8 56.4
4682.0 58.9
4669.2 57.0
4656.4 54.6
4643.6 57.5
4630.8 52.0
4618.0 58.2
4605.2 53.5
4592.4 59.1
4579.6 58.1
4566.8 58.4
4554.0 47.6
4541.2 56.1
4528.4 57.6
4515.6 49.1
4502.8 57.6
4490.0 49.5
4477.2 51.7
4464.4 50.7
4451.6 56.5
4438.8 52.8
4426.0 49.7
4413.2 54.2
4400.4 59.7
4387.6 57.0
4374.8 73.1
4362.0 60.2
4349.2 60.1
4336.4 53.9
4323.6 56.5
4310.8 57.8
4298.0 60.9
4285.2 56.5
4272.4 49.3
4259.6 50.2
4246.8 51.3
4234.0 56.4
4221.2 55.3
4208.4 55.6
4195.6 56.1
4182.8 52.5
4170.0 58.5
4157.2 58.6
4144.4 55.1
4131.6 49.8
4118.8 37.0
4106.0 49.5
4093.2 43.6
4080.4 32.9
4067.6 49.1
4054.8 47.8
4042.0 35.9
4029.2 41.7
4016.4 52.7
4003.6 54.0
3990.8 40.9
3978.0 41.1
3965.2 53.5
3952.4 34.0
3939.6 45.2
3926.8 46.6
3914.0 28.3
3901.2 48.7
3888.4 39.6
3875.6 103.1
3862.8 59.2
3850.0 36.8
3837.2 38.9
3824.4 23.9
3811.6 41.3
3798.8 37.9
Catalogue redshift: 0.038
